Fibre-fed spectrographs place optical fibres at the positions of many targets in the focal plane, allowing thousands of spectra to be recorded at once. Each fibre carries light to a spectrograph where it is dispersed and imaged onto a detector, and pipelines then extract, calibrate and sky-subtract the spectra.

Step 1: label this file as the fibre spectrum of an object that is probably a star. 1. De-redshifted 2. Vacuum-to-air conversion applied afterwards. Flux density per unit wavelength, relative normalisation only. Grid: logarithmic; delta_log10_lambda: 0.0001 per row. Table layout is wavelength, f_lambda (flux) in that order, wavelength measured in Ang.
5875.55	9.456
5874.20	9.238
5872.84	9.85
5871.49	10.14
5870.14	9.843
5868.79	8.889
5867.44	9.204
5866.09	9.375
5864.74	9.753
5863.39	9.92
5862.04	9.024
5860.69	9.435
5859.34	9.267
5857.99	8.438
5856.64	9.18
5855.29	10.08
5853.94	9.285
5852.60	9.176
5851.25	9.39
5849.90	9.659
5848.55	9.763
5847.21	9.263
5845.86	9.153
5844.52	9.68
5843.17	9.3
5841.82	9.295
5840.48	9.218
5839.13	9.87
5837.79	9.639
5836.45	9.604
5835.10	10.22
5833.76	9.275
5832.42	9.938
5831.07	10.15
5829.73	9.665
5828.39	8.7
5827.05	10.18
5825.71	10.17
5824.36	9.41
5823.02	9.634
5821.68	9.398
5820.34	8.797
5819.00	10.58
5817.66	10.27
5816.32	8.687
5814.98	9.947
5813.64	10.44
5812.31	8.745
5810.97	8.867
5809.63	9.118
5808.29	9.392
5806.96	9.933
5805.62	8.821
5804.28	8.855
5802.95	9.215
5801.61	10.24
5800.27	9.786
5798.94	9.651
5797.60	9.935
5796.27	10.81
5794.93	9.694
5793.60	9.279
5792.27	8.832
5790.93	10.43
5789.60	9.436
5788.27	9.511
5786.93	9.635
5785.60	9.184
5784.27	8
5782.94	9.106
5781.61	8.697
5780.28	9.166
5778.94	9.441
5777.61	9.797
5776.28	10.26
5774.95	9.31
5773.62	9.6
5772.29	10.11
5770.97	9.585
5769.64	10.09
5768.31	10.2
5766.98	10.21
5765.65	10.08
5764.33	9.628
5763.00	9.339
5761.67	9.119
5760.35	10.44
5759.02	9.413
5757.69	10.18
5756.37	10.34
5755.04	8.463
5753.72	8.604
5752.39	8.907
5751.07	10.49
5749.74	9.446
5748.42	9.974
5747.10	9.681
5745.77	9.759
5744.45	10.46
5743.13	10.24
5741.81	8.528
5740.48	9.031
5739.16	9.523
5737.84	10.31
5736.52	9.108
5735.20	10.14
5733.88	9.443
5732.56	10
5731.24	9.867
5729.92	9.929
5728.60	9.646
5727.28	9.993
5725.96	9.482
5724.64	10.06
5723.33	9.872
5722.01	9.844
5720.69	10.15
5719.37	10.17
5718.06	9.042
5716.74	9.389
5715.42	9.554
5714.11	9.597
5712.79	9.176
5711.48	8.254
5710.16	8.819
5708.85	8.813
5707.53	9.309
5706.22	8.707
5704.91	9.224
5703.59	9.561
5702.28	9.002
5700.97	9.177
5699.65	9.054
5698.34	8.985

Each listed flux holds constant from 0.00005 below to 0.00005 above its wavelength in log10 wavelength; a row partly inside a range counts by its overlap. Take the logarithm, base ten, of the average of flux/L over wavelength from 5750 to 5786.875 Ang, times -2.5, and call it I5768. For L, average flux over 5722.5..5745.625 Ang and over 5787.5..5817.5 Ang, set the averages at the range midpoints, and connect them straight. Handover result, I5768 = 0.01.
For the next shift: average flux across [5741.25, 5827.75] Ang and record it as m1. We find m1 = 9.59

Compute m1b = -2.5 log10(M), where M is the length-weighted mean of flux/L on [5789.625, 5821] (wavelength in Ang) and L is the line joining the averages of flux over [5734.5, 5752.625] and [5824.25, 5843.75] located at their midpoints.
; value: 0.01 mag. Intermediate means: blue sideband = 9.71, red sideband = 9.65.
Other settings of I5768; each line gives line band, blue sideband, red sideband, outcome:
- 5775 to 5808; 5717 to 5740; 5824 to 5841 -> 0.03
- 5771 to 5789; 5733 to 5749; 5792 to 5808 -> 0.03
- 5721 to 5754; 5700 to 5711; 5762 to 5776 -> -0.03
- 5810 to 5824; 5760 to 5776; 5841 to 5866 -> 0.00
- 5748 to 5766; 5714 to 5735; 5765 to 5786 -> 0.00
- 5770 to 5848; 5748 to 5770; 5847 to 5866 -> 0.00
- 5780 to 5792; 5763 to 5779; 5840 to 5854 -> 0.06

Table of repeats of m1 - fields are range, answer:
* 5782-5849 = 9.53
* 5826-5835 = 9.72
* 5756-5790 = 9.61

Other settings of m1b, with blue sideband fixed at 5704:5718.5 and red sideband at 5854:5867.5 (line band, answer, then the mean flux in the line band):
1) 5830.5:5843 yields -0.04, 9.67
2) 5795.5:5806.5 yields -0.05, 9.66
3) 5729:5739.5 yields -0.08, 9.8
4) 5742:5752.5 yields -0.08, 9.87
